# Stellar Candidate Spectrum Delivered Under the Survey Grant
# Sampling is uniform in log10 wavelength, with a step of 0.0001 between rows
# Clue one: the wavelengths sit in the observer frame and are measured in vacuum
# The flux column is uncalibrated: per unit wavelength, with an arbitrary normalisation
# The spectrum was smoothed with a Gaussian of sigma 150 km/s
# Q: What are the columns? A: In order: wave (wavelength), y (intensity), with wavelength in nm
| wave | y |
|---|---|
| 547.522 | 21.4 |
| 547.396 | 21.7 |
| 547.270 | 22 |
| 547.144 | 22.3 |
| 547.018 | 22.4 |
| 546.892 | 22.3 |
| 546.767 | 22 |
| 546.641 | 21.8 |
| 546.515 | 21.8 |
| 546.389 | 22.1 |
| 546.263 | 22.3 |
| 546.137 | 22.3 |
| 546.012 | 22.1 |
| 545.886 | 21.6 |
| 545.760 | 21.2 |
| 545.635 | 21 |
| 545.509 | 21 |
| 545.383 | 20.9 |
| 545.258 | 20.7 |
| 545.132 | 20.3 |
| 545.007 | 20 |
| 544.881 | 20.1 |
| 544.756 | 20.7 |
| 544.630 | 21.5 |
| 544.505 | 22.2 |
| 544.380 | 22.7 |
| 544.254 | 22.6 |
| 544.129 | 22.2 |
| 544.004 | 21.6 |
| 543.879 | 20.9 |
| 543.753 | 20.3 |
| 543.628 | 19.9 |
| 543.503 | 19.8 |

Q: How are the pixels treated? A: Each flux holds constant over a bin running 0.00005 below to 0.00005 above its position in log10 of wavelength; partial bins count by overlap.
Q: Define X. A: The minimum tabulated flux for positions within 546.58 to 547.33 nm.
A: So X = 21.8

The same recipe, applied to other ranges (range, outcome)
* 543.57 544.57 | 19.9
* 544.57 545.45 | 20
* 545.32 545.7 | 20.9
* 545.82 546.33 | 21.6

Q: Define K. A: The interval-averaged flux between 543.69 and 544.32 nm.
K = 21.5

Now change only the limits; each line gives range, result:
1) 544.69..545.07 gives 20.3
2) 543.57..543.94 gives 20.3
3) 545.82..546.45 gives 22.1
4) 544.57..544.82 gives 21.1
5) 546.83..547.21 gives 22.3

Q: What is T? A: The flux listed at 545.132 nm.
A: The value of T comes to 20.3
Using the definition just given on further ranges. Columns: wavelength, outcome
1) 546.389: 22.1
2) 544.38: 22.7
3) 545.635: 21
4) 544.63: 21.5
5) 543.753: 20.3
